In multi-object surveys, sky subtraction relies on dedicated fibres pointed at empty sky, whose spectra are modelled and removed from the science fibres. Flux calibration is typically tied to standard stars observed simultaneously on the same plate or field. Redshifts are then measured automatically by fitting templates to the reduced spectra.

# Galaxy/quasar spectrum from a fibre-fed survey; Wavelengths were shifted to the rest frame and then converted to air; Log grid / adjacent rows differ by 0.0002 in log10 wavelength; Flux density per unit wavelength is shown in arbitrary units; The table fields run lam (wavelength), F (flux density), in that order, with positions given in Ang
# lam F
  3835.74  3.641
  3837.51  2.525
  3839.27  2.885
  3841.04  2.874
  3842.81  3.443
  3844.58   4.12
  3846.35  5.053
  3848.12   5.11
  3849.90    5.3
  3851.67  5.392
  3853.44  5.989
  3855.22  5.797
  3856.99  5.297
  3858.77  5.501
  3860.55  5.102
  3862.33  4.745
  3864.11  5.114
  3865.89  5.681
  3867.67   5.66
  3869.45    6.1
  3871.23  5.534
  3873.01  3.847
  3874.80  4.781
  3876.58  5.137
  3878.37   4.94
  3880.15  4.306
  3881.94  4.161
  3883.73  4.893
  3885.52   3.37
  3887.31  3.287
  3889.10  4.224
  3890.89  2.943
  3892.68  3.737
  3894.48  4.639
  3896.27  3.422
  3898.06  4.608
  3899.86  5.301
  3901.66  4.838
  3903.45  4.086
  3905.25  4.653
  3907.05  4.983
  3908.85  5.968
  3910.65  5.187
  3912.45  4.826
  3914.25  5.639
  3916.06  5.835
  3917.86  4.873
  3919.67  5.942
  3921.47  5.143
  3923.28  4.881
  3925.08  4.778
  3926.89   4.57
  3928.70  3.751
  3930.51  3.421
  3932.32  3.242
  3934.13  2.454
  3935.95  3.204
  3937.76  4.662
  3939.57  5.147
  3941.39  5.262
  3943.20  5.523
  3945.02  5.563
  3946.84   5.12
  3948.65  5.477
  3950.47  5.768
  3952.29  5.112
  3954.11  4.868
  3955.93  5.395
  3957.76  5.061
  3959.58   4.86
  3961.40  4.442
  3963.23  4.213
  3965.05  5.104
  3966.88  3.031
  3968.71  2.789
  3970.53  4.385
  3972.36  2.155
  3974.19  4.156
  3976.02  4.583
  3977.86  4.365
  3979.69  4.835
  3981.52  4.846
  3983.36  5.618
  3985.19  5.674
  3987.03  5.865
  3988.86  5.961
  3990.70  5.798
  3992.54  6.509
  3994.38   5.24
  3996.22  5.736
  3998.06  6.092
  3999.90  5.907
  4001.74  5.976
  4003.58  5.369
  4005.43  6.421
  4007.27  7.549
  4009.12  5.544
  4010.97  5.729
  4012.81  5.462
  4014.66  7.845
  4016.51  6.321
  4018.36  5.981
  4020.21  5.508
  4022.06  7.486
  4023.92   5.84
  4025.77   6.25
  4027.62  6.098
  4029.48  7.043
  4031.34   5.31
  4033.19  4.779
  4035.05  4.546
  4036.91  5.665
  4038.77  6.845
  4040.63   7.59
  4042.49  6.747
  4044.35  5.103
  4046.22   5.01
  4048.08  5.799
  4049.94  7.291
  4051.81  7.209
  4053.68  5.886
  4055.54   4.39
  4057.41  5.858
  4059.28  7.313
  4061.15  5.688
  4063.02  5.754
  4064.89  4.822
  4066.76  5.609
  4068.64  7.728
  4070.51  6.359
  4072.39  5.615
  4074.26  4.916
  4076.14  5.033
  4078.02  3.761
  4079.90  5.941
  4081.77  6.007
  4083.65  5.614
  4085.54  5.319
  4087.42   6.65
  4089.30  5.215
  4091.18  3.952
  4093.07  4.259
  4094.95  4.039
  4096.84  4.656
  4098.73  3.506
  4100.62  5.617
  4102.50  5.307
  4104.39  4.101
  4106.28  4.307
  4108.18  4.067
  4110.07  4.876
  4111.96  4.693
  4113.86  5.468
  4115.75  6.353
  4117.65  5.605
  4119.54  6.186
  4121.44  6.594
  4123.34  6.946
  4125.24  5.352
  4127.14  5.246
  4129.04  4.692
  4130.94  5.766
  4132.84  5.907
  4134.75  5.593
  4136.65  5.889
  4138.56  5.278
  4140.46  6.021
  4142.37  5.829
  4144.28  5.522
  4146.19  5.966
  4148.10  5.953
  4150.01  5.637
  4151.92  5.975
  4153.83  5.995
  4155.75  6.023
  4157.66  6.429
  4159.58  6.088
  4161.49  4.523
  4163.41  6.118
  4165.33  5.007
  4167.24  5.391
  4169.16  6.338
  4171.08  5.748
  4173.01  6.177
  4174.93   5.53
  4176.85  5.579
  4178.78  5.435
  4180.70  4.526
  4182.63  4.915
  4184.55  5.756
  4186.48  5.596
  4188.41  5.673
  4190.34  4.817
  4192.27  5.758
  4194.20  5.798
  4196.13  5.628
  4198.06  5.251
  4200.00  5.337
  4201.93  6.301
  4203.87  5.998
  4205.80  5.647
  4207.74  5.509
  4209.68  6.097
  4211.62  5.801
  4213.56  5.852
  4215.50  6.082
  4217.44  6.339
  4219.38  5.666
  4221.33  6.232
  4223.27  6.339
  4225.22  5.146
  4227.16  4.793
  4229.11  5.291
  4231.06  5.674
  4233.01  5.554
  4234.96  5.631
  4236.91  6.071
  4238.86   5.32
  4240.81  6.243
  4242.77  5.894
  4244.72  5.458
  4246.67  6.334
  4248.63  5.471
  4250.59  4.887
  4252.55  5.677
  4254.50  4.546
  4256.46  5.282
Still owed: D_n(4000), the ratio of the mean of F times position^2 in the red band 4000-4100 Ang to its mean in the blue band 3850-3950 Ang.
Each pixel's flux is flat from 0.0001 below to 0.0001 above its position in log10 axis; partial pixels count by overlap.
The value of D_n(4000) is 1.3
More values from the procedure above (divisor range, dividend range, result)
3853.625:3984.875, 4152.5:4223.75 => 1.39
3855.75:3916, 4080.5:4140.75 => 1.24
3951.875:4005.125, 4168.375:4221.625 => 1.27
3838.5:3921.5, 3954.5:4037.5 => 1.20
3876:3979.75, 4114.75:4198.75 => 1.41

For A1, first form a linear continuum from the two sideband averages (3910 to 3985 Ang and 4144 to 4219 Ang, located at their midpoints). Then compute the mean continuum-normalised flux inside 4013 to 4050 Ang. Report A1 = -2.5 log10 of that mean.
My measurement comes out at -0.21 mag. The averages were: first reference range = 4.64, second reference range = 5.7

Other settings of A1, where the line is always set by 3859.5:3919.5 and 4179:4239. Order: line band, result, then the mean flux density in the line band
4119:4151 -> -0.07 mag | 5.78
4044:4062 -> -0.15 mag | 5.98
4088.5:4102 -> 0.19 mag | 4.48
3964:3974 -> 0.36 mag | 3.55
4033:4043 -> -0.18 mag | 6.09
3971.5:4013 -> -0.09 mag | 5.46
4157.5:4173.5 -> -0.04 mag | 5.71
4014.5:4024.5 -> -0.25 mag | 6.41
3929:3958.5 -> 0.05 mag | 4.68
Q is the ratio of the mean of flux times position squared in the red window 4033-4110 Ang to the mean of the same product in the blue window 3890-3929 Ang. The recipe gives 1.24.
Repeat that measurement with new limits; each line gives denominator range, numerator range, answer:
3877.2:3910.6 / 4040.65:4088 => 1.45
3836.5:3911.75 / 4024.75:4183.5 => 1.35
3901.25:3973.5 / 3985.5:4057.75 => 1.36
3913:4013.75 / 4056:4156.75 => 1.17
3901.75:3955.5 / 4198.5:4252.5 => 1.37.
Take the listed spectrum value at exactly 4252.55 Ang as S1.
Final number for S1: 5.677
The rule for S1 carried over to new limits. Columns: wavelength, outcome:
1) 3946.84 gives 5.12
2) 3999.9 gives 5.907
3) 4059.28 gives 7.313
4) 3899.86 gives 5.301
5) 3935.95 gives 3.204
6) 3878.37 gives 4.94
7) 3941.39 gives 5.262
